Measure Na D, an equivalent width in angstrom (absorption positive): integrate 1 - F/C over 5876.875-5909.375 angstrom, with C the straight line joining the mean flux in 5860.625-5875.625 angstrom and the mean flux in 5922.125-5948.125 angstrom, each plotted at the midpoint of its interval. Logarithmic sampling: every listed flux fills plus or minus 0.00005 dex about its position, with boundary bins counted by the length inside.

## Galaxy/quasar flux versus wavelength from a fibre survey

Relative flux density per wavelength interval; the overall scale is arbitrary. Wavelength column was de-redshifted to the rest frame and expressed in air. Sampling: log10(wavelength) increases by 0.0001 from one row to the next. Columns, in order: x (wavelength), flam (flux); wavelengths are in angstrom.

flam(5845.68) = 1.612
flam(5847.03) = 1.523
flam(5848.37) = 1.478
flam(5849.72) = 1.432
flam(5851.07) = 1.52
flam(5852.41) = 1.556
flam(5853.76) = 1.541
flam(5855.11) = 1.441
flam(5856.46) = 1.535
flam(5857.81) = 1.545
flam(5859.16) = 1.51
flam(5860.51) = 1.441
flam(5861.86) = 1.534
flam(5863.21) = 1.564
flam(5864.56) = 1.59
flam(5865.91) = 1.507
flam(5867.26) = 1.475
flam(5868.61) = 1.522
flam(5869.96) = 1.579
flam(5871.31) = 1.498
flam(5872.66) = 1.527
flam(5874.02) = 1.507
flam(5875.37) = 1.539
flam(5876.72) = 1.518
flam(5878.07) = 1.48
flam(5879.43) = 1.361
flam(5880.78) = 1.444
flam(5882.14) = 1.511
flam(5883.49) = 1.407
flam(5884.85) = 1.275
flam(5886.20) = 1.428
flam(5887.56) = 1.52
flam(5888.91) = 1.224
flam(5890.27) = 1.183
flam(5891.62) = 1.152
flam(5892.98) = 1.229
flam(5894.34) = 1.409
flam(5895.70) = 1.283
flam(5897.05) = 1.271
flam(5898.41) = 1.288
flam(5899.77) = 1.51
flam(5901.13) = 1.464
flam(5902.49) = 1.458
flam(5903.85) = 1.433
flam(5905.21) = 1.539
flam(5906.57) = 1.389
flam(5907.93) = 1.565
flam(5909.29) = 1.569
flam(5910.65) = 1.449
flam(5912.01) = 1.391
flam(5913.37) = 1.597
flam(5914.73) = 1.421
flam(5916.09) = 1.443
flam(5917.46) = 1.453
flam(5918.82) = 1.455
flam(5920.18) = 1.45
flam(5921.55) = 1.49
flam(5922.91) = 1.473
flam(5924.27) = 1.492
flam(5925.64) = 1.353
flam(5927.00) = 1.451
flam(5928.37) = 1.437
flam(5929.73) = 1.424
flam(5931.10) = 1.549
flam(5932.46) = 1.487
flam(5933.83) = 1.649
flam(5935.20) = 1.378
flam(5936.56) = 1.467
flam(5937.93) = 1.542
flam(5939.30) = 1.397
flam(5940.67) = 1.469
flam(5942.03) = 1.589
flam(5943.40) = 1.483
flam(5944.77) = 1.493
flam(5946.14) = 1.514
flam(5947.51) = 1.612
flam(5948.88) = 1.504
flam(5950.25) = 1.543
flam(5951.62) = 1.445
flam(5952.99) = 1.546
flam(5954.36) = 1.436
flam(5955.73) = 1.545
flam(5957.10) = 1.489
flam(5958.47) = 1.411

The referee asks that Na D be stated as 2.6 angstrom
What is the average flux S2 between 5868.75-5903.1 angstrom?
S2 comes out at 1.4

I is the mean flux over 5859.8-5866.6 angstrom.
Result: 1.53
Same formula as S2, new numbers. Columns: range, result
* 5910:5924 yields 1.46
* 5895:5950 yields 1.47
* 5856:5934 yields 1.45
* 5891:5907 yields 1.37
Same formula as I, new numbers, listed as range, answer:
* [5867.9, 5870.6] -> 1.55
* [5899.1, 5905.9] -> 1.48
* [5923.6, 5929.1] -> 1.43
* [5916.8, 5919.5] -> 1.46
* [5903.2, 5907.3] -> 1.46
